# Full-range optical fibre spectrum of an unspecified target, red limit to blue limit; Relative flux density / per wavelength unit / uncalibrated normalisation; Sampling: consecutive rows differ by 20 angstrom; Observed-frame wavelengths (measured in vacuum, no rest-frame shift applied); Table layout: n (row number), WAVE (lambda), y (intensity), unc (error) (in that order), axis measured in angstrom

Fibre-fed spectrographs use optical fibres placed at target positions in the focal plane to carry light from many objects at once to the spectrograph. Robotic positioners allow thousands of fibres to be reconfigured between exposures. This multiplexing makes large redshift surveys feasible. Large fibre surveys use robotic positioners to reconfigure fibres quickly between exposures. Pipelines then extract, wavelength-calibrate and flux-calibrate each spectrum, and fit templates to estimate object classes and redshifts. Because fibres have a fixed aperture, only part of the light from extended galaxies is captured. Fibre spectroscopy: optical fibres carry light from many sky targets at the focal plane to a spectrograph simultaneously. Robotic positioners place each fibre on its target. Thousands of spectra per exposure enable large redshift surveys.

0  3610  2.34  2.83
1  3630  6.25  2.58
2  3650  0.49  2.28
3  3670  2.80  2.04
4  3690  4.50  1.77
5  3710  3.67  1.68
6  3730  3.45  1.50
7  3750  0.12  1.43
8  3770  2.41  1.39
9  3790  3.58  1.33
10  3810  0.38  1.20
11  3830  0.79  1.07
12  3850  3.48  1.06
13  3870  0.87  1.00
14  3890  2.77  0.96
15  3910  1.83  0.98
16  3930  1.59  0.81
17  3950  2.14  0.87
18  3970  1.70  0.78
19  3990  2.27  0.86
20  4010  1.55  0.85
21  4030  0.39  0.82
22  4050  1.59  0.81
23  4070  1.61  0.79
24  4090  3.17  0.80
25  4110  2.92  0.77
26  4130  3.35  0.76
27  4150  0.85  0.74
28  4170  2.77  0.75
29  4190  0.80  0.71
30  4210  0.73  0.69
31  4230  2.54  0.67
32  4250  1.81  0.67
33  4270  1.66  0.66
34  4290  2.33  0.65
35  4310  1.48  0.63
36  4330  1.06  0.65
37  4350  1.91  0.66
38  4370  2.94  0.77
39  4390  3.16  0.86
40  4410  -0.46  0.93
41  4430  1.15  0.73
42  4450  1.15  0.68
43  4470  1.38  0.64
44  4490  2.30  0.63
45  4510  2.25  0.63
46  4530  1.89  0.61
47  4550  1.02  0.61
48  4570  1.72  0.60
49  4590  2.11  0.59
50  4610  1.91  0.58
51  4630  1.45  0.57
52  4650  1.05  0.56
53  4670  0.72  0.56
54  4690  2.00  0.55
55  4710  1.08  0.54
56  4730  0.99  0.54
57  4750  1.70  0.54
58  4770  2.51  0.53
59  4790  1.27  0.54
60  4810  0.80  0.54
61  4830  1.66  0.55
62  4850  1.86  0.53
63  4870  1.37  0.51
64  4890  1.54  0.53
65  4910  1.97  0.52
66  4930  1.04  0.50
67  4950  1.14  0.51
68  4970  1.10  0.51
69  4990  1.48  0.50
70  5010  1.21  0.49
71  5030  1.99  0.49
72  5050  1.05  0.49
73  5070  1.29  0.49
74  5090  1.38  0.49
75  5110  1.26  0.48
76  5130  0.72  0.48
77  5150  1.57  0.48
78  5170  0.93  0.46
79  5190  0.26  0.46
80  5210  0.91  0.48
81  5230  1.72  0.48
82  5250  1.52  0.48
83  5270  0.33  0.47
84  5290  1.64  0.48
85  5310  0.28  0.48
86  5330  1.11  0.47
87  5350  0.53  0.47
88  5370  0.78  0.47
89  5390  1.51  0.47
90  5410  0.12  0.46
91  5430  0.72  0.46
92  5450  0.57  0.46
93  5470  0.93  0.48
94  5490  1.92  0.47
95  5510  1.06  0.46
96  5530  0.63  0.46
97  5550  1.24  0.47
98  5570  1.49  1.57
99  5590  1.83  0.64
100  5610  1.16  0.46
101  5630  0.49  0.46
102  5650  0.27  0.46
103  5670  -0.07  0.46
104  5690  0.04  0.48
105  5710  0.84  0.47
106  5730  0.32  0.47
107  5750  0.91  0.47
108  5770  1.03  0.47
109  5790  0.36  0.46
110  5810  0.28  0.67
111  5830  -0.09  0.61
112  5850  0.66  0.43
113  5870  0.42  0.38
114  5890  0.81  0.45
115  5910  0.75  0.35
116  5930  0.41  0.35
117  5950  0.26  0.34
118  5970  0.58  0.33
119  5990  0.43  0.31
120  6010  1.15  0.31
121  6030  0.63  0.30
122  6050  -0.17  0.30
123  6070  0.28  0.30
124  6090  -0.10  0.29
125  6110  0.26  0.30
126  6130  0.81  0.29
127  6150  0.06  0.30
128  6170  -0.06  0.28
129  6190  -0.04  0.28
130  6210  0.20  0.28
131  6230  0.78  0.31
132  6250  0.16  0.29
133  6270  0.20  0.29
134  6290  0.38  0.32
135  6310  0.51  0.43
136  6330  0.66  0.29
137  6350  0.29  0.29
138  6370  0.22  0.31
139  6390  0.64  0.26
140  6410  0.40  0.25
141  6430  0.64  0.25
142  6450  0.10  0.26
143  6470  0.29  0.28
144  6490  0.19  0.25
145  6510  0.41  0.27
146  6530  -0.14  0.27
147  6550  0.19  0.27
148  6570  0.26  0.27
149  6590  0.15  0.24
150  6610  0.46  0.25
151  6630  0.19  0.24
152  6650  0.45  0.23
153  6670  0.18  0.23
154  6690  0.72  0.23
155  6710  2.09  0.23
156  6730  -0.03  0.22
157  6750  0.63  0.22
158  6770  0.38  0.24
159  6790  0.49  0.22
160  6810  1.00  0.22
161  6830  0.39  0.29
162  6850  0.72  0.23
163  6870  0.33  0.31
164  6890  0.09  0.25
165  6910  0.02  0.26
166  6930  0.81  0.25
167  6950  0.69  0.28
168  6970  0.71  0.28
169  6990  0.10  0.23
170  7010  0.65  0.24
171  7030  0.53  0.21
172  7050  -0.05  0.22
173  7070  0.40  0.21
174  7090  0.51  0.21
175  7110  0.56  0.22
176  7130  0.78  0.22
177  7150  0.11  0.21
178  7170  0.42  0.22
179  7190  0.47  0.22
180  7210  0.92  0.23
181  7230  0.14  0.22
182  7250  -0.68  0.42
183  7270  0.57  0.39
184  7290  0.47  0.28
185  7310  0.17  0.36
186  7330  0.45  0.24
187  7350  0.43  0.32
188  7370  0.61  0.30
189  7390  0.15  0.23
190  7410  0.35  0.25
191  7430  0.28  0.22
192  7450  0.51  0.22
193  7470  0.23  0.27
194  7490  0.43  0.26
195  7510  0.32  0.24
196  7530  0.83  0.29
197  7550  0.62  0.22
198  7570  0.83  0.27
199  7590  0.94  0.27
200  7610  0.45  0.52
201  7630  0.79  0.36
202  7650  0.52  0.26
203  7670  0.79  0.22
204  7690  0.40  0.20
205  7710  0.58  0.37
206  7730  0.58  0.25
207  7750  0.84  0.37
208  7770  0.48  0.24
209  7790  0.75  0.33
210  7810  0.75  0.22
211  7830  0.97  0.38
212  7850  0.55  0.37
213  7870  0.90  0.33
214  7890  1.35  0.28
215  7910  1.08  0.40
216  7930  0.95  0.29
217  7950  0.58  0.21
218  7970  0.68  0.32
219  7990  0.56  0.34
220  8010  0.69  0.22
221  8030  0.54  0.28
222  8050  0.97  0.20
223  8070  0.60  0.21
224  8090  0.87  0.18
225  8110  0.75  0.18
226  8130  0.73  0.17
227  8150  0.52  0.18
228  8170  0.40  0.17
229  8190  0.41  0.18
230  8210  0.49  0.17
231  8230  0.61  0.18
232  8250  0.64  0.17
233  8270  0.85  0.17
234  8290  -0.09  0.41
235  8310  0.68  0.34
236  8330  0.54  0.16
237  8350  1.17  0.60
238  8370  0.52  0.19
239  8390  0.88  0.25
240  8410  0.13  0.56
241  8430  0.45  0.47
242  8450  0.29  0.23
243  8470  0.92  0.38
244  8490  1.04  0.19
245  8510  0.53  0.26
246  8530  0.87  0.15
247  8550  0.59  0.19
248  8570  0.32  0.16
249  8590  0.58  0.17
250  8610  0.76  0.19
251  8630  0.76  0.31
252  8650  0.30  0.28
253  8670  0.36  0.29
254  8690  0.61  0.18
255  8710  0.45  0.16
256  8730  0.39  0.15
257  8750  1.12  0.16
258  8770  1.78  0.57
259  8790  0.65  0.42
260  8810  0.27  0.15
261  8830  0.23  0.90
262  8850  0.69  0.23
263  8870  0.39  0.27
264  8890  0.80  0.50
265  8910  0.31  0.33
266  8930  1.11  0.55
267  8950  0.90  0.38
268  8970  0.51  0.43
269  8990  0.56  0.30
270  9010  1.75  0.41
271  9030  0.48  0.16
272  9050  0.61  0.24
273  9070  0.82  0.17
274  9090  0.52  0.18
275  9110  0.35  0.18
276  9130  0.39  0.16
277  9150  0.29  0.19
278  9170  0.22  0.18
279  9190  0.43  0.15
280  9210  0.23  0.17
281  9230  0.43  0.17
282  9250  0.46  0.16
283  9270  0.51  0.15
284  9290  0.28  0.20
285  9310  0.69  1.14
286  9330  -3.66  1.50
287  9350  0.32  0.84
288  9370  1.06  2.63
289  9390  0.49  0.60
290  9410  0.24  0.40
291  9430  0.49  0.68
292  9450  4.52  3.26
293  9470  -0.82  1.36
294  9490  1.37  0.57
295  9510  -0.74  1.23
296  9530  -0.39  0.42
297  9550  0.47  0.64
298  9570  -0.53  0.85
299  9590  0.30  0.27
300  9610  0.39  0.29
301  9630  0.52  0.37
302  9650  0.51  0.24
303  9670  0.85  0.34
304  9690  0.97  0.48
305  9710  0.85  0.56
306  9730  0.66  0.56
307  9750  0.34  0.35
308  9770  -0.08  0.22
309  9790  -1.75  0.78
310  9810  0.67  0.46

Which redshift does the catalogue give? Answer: 0.80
